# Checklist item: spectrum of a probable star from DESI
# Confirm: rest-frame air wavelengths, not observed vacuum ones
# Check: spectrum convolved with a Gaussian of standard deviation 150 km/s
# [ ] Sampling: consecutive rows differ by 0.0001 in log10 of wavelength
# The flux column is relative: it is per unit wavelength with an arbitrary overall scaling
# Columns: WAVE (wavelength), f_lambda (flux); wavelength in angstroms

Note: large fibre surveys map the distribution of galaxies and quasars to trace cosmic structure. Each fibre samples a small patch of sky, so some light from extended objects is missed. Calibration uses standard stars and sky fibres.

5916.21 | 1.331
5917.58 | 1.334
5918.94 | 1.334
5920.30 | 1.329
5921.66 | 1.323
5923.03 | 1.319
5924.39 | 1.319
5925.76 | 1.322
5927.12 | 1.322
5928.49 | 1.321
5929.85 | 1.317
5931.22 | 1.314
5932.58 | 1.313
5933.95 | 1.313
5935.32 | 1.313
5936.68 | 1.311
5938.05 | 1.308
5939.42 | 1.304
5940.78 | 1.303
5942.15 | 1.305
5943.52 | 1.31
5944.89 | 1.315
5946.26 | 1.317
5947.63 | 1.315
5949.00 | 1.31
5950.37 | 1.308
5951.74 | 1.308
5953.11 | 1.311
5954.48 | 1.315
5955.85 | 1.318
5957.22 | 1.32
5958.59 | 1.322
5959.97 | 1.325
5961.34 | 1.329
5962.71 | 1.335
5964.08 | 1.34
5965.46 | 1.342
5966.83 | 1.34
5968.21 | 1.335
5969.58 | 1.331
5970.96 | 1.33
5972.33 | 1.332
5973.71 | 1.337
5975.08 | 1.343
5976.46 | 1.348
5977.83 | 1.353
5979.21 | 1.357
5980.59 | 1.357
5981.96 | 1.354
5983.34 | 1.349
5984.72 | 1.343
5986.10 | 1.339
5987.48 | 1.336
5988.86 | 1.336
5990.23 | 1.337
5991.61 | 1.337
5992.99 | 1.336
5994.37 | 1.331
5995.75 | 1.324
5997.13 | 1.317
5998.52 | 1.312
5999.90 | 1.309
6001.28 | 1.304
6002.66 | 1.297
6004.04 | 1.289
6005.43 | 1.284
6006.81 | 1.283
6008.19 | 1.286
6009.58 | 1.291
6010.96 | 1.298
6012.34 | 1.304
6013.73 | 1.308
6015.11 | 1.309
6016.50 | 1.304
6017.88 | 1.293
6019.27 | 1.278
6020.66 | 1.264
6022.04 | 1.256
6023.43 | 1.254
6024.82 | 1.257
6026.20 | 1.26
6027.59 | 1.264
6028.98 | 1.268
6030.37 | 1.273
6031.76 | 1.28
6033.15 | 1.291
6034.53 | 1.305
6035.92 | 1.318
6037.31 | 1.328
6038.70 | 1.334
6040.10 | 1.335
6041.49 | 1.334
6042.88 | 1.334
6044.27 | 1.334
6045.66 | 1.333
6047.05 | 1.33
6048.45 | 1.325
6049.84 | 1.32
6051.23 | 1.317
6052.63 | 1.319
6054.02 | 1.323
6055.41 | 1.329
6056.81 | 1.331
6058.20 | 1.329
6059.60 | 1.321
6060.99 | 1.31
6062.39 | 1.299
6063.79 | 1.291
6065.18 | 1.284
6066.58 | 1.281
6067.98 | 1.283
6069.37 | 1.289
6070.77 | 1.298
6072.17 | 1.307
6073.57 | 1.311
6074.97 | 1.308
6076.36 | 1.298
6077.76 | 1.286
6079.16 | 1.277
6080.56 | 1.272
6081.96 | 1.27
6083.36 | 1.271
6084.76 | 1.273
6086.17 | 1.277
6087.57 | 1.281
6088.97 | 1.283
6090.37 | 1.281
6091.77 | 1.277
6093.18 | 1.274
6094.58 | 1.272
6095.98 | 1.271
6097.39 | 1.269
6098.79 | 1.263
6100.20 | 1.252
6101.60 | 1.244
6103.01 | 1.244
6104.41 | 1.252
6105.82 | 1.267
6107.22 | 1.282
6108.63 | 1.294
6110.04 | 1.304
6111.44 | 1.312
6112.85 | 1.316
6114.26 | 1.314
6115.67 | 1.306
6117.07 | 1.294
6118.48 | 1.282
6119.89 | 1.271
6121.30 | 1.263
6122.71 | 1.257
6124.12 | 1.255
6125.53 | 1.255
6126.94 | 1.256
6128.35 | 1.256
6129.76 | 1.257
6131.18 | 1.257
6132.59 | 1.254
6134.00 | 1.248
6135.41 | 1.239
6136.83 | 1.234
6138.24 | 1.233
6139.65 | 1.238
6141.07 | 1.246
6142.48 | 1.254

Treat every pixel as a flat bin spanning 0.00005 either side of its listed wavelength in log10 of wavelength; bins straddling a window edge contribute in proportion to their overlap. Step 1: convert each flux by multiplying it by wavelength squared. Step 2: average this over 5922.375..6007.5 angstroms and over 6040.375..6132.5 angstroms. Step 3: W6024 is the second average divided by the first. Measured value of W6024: 1.0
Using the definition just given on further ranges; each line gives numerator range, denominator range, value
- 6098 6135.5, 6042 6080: 0.99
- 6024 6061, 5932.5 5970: 1.03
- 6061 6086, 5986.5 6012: 1.01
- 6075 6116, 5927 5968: 1.02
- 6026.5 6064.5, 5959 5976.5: 1.01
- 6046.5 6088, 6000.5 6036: 1.03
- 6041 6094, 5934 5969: 1.03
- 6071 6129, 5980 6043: 1.01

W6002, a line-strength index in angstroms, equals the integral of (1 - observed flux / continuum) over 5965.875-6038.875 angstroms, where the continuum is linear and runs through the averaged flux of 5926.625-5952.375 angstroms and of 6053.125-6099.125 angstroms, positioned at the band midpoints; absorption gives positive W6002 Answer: -0.50 angstroms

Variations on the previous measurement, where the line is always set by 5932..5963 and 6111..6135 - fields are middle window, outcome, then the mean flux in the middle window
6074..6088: 0.01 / 1.28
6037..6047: -0.32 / 1.33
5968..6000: -0.78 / 1.34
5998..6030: 0.32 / 1.29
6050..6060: -0.27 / 1.32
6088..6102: 0.11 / 1.27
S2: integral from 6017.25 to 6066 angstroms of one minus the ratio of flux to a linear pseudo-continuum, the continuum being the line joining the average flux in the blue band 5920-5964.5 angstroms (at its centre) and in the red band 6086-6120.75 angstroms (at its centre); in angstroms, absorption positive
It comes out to -0.4 angstroms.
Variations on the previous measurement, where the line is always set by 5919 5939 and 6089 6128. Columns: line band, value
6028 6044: -0.2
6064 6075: -0.1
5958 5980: -0.5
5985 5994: -0.2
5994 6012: 0.0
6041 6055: -0.4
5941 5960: 0.0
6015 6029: 0.3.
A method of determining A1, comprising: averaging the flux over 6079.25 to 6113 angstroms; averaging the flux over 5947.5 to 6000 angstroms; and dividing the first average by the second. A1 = 0.96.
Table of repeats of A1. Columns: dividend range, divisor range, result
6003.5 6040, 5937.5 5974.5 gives 0.98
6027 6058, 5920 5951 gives 1.00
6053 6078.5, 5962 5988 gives 0.97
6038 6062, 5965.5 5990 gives 0.99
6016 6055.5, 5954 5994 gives 0.97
